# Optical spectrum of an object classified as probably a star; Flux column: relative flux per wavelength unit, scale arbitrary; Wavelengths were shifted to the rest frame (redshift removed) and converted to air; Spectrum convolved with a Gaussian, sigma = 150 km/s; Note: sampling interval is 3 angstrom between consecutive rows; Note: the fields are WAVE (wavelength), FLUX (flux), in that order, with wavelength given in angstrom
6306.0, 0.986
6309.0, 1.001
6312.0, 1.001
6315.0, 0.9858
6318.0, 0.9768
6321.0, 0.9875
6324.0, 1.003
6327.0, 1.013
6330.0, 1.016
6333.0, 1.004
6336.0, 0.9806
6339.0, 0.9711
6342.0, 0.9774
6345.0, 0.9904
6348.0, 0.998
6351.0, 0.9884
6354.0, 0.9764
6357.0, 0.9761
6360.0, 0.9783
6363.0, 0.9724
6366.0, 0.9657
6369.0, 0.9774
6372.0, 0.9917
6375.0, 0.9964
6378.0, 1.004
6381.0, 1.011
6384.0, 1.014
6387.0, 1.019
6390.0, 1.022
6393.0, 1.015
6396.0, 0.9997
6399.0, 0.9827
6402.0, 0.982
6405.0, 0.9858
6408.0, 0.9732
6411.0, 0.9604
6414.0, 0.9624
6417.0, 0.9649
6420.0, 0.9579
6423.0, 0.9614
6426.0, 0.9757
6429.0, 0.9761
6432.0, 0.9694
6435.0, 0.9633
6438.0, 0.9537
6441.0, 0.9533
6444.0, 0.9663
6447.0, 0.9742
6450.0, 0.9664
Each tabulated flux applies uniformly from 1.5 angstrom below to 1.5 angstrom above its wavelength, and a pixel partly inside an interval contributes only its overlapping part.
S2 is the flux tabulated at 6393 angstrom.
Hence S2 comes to 1.015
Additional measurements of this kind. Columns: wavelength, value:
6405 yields 0.9858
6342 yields 0.9774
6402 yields 0.982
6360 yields 0.9783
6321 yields 0.9875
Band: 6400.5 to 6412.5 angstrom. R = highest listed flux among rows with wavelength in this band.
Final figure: 0.9858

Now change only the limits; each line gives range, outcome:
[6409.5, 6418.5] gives 0.9649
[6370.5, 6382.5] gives 1.011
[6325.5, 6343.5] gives 1.016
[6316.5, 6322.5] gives 0.9875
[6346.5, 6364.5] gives 0.998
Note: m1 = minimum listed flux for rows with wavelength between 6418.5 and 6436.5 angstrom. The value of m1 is 0.9579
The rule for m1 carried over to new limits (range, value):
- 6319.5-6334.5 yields 0.9875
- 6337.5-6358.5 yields 0.9711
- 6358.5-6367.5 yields 0.9657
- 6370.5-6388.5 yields 0.9917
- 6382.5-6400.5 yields 0.9827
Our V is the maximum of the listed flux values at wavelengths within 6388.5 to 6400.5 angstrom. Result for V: 1.022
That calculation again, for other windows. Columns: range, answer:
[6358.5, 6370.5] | 0.9783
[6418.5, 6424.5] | 0.9614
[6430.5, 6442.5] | 0.9694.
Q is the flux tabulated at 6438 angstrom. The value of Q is 0.9537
